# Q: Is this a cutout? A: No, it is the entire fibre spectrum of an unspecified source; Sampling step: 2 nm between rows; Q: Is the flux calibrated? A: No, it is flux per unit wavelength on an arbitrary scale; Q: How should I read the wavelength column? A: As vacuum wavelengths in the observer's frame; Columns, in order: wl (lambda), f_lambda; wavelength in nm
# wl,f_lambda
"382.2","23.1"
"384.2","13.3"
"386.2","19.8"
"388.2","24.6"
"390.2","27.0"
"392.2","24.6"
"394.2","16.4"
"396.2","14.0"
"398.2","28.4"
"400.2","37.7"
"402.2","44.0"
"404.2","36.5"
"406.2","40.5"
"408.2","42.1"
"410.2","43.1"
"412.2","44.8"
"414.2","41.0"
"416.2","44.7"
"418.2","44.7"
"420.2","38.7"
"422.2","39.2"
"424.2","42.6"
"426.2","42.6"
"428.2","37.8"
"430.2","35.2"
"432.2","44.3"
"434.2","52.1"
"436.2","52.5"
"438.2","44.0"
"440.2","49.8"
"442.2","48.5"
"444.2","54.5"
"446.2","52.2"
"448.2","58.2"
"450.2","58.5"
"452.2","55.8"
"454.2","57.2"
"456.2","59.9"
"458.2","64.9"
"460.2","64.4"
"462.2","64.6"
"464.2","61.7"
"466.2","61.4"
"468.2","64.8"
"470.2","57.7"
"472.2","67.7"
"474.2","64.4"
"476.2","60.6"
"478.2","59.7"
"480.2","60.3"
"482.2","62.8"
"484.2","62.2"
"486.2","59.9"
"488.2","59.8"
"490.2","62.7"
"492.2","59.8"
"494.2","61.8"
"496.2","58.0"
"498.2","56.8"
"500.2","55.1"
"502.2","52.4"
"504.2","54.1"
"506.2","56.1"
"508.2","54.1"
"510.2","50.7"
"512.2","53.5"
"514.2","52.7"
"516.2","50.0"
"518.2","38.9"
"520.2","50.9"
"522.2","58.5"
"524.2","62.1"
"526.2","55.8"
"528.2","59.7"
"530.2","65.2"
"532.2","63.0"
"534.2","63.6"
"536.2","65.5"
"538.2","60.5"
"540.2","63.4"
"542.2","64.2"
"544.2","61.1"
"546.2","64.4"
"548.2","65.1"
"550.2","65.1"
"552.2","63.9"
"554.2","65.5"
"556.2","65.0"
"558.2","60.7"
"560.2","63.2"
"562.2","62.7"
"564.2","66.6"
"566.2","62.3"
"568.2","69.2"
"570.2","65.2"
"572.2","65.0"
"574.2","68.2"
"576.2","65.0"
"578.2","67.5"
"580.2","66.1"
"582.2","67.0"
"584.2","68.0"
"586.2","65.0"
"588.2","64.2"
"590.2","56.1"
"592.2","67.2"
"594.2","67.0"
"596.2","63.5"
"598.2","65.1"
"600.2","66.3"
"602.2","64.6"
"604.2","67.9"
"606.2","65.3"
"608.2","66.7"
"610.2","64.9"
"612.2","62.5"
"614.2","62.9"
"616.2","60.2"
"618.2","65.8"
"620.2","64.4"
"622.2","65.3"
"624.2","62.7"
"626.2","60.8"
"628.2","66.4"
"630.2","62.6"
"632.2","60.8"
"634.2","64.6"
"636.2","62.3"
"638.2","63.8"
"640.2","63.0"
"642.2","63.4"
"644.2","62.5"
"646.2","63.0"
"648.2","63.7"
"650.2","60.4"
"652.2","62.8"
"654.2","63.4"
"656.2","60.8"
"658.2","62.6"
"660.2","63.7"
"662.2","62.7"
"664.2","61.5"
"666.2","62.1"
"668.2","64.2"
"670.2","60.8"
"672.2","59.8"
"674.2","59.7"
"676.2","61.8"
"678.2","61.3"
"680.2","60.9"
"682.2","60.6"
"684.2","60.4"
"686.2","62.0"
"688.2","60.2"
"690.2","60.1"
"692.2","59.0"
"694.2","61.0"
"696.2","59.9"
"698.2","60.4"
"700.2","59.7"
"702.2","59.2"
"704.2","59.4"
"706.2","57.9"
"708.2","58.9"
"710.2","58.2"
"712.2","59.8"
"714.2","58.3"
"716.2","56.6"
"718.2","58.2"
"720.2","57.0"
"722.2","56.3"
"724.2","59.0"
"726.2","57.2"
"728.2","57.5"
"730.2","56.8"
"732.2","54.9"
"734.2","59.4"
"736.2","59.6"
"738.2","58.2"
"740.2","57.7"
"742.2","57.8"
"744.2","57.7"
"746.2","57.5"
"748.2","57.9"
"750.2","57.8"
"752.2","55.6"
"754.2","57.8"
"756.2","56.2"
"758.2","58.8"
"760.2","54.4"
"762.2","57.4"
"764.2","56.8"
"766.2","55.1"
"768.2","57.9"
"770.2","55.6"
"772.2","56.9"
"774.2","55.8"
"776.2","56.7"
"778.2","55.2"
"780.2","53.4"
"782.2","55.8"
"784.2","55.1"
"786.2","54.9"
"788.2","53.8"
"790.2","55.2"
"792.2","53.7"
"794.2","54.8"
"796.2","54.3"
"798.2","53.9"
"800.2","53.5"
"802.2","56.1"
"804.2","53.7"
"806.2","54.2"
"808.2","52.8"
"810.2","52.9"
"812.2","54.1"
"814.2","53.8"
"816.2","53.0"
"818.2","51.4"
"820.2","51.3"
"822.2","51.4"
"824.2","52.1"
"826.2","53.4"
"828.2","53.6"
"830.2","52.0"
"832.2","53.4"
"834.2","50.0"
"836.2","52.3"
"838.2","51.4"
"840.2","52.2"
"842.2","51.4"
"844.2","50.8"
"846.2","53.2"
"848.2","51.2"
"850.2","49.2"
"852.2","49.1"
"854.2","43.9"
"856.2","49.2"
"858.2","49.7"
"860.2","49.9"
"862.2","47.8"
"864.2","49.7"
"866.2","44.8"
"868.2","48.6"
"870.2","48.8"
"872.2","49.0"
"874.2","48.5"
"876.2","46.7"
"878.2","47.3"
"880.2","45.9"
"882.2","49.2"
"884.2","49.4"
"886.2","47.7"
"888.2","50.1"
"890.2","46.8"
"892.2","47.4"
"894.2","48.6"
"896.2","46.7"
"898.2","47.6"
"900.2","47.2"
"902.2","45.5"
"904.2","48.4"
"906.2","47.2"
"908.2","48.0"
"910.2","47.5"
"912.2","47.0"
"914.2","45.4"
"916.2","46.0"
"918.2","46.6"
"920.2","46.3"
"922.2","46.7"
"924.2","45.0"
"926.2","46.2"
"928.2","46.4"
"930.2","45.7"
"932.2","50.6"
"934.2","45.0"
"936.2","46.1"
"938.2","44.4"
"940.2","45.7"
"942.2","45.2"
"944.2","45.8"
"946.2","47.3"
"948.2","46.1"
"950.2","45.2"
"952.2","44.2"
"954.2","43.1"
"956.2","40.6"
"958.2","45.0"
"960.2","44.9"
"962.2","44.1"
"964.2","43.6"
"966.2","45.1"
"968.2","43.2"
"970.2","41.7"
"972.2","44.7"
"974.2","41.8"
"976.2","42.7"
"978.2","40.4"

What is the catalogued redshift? 0.000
